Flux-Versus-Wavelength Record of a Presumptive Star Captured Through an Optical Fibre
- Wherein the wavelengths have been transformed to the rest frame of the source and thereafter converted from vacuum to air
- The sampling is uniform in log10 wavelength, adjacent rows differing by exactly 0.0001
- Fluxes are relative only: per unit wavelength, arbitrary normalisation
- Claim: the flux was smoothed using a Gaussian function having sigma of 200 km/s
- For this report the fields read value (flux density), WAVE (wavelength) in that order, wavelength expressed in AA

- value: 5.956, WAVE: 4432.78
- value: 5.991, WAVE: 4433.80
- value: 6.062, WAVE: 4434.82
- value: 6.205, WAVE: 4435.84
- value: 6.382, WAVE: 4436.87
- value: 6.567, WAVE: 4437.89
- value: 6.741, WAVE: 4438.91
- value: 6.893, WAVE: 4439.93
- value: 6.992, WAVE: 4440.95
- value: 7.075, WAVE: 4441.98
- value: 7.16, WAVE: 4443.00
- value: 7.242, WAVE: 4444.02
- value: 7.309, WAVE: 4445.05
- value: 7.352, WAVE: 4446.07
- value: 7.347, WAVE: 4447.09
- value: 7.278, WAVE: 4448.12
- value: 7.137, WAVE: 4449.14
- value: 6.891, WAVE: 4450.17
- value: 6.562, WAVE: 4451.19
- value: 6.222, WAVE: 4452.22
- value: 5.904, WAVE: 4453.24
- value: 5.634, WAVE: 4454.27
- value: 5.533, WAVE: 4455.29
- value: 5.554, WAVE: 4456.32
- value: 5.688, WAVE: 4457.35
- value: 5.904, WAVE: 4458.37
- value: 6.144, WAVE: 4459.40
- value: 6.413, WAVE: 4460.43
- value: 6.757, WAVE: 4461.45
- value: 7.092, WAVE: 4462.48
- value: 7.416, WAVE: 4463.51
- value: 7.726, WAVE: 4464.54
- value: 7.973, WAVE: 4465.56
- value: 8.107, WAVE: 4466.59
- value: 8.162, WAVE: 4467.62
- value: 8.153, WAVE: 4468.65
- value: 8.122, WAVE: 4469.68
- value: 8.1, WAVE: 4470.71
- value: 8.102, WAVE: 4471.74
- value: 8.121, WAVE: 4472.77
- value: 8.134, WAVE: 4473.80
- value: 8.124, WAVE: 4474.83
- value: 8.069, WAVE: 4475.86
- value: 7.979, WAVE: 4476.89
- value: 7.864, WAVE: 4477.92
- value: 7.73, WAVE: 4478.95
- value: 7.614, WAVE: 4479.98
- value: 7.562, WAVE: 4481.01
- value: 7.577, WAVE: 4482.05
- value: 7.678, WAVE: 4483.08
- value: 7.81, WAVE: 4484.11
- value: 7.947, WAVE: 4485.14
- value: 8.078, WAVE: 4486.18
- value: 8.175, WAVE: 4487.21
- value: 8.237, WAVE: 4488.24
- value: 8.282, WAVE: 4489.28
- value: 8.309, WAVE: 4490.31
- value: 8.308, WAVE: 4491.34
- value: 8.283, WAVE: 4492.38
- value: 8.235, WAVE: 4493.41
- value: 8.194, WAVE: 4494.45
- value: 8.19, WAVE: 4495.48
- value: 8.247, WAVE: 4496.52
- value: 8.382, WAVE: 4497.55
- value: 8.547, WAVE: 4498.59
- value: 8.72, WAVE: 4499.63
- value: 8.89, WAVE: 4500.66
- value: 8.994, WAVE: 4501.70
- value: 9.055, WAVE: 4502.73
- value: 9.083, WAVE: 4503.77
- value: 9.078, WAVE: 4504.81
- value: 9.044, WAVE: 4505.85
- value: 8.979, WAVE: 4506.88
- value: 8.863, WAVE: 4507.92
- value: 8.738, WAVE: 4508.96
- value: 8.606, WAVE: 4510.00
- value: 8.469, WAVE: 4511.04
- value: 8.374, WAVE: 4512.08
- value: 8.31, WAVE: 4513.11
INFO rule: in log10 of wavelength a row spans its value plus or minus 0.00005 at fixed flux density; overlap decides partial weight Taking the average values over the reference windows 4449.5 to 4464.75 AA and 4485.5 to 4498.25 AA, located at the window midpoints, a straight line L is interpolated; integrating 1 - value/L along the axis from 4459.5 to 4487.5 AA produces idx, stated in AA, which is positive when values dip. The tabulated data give -2.1 AA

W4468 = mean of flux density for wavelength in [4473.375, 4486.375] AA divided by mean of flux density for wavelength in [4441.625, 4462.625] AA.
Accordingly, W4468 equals 1.20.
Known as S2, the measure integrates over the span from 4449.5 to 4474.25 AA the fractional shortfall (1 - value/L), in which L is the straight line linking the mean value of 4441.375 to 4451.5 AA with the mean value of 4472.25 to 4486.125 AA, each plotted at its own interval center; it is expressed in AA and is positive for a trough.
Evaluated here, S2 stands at 1.6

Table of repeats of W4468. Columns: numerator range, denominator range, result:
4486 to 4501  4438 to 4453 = 1.19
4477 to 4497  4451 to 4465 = 1.27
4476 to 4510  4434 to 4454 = 1.23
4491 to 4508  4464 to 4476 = 1.07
